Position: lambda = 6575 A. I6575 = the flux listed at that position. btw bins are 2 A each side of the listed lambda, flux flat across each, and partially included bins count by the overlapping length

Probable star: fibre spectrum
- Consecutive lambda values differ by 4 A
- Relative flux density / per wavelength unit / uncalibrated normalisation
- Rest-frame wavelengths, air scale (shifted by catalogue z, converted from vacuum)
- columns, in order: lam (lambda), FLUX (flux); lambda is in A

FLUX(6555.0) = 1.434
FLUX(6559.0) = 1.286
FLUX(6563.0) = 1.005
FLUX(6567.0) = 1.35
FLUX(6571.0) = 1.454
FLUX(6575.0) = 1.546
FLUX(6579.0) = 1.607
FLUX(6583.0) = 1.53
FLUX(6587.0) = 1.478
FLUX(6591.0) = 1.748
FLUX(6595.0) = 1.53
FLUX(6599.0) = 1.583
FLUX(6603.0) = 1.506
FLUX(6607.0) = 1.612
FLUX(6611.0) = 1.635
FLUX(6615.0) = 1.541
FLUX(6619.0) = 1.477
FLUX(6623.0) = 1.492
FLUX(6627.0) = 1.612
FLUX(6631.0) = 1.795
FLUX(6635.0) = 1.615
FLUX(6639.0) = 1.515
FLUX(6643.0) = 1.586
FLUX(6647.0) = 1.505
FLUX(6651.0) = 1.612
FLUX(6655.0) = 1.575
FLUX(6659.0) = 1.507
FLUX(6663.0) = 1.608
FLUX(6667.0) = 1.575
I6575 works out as 1.546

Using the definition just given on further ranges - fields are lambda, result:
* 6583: 1.53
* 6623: 1.492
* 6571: 1.454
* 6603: 1.506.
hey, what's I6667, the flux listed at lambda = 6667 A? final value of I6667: 1.575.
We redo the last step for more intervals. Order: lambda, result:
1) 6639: 1.515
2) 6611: 1.635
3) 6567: 1.35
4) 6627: 1.612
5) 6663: 1.608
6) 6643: 1.586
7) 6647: 1.505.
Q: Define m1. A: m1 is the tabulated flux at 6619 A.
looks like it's 1.477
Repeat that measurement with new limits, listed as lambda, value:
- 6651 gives 1.612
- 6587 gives 1.478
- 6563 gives 1.005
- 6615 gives 1.541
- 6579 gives 1.607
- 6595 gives 1.53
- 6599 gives 1.583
